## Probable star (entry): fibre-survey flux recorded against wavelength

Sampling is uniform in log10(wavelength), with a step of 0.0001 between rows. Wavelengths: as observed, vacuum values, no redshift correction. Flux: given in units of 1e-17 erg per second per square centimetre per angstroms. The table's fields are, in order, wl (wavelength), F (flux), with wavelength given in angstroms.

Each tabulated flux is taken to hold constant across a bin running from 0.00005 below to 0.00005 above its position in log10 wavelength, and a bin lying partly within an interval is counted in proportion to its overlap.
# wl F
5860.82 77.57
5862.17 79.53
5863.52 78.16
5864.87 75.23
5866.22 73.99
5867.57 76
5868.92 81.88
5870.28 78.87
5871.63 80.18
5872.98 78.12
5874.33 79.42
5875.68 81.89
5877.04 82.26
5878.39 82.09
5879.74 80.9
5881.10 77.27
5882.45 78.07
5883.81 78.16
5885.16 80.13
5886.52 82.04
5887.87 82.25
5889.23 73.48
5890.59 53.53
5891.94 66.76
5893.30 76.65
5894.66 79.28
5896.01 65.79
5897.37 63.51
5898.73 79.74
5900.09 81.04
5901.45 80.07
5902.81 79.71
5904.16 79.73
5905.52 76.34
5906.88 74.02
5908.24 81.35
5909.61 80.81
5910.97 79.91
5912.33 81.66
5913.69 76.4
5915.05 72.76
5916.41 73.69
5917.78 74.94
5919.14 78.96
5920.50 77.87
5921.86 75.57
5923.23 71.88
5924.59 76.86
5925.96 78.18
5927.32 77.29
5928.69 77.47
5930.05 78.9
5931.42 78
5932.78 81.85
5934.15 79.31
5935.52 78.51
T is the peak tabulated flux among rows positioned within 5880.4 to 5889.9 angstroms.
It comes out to 82.25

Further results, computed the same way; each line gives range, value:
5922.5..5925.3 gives 76.86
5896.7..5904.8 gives 81.04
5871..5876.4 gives 81.89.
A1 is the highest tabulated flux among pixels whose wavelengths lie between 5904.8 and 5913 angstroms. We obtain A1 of 81.66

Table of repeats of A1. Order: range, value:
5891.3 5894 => 76.65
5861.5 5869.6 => 81.88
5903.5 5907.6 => 79.73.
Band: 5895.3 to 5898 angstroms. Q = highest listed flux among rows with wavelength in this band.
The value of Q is 65.79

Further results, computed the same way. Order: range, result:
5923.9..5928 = 78.18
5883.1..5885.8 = 80.13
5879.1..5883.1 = 80.9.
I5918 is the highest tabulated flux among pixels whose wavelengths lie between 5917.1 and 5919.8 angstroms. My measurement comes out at 78.96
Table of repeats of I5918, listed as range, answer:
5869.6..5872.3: 80.18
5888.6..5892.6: 73.48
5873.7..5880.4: 82.26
